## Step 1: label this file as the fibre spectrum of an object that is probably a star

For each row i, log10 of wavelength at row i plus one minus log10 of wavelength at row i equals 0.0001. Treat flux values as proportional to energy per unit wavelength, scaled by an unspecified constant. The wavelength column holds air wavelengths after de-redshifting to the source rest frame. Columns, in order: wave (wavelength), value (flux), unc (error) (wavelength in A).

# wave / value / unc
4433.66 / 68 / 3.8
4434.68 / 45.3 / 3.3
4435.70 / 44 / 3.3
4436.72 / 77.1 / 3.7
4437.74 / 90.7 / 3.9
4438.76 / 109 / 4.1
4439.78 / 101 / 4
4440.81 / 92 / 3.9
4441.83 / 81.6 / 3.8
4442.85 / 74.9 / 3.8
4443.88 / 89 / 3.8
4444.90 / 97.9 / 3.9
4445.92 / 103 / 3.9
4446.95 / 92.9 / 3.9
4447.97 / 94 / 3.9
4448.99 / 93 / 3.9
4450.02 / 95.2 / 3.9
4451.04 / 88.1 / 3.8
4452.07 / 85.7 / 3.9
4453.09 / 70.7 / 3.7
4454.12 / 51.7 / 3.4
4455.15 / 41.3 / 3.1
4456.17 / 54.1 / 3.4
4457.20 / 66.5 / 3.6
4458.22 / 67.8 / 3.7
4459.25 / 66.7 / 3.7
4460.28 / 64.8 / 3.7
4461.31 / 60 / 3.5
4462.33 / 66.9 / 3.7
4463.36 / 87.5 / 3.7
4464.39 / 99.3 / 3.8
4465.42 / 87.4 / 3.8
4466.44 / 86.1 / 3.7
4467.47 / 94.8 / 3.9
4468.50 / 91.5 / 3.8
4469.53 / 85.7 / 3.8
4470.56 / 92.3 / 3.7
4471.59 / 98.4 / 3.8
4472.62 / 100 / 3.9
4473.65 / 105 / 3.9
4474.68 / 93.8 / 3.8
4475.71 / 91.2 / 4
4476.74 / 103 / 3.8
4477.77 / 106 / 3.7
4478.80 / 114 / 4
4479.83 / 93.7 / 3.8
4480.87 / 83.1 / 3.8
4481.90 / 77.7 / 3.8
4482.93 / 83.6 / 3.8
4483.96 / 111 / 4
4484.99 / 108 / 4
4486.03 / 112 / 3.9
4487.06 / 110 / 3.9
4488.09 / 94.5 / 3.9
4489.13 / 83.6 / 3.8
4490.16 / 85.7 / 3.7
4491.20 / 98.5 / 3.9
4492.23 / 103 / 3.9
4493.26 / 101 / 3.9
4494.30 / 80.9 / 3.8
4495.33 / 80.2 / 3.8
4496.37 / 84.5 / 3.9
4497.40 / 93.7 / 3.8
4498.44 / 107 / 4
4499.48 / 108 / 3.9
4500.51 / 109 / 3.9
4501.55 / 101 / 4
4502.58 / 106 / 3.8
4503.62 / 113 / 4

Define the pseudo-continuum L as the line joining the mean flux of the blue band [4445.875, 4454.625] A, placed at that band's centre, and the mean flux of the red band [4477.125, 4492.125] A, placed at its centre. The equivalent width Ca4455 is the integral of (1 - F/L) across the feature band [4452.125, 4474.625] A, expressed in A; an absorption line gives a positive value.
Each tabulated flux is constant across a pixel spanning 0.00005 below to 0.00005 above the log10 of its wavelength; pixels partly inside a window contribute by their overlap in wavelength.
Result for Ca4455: 2.91 A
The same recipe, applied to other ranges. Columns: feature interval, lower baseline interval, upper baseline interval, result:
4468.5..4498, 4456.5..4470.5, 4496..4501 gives -1.5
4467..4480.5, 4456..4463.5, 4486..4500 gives -3.3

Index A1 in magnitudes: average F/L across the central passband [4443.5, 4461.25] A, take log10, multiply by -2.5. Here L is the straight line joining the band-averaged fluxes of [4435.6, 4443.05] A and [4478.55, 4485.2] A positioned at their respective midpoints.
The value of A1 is 0.15 mag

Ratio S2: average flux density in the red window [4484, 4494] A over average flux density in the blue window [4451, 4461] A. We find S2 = 1.55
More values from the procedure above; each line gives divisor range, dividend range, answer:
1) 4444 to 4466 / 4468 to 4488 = 1.25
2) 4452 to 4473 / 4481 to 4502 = 1.26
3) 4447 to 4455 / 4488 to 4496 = 1.11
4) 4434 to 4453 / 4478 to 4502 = 1.13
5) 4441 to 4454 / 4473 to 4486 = 1.12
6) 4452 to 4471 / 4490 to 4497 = 1.22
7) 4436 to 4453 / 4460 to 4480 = 1.01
